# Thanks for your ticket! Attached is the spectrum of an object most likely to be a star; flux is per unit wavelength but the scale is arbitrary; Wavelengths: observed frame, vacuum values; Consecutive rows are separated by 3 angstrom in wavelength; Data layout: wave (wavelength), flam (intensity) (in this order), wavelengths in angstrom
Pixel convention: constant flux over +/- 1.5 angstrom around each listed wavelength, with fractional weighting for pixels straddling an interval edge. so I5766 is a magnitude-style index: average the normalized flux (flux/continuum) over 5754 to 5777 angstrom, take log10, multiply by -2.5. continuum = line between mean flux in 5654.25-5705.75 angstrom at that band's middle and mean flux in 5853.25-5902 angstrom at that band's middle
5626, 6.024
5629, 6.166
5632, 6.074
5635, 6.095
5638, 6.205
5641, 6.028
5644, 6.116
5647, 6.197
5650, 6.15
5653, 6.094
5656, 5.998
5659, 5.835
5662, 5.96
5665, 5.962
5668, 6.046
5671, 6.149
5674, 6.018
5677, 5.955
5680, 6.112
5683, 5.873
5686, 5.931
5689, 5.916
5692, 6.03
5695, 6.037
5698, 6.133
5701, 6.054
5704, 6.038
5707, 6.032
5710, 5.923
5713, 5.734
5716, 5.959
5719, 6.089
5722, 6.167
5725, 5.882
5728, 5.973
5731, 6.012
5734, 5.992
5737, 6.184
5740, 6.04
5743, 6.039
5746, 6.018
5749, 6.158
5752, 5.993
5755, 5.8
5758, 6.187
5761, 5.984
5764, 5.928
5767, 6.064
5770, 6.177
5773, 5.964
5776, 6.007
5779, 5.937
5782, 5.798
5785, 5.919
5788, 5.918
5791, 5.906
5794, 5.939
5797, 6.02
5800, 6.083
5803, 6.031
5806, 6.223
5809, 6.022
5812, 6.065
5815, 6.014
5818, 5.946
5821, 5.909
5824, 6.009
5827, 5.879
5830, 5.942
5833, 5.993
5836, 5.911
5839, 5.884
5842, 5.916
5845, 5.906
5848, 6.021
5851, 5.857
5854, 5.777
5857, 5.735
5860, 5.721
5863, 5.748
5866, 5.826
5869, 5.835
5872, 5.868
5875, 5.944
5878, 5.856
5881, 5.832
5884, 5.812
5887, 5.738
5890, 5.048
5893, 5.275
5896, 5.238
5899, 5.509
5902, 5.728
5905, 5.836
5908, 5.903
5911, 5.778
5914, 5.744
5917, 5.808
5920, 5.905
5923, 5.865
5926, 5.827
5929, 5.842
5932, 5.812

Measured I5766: -0.03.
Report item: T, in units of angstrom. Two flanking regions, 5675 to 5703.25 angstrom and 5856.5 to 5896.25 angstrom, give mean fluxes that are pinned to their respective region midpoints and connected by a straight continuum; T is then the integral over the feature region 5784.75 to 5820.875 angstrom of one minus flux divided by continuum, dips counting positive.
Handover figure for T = -1.2 angstrom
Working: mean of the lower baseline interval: 6.01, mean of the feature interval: 6.01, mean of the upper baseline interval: 5.69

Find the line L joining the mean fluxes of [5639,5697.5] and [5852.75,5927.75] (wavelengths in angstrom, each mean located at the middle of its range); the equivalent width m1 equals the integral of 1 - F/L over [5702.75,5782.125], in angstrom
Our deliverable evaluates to -1.1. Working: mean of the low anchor 6.02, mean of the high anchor 5.73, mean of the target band 6.01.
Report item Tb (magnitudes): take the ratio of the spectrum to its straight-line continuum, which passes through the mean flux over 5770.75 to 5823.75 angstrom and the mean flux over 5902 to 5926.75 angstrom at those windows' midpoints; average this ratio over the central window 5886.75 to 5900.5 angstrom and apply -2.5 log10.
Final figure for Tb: 0.10 mag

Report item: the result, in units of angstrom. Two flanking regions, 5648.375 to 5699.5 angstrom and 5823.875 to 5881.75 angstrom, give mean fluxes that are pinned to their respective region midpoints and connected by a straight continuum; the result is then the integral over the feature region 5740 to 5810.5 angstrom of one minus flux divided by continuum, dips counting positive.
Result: -0.88 angstrom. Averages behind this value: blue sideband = 6.01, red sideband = 5.87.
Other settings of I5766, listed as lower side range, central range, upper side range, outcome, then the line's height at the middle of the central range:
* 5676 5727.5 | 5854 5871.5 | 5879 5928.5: -0.006 mag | 5.75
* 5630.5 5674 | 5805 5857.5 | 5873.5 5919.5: -0.031 mag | 5.78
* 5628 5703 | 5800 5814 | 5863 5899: -0.053 mag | 5.79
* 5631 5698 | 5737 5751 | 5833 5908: -0.027 mag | 5.93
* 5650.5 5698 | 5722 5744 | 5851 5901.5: -0.022 mag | 5.91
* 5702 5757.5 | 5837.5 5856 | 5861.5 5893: -0.019 mag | 5.79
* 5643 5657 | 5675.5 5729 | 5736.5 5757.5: 0.014 mag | 6.07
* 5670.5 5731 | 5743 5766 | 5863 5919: -0.018 mag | 5.91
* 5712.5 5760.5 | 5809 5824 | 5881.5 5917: -0.031 mag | 5.82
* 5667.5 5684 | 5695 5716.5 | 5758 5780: 0.007 mag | 6.03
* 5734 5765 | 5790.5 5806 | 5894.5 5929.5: -0.014 mag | 5.95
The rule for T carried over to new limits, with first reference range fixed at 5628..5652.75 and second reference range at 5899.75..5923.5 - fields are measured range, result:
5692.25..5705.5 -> 0.0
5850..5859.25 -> 0.2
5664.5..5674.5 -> 0.1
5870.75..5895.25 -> 0.8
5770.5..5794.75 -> 0.1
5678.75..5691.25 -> 0.2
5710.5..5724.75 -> 0.1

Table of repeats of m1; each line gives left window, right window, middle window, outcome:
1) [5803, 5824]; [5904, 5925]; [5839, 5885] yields 0.7 angstrom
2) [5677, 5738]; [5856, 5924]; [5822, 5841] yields -0.4 angstrom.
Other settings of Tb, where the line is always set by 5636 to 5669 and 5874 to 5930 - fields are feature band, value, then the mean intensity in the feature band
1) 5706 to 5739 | -0.01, 6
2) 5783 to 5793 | -0.01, 5.91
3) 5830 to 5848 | -0.03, 5.93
